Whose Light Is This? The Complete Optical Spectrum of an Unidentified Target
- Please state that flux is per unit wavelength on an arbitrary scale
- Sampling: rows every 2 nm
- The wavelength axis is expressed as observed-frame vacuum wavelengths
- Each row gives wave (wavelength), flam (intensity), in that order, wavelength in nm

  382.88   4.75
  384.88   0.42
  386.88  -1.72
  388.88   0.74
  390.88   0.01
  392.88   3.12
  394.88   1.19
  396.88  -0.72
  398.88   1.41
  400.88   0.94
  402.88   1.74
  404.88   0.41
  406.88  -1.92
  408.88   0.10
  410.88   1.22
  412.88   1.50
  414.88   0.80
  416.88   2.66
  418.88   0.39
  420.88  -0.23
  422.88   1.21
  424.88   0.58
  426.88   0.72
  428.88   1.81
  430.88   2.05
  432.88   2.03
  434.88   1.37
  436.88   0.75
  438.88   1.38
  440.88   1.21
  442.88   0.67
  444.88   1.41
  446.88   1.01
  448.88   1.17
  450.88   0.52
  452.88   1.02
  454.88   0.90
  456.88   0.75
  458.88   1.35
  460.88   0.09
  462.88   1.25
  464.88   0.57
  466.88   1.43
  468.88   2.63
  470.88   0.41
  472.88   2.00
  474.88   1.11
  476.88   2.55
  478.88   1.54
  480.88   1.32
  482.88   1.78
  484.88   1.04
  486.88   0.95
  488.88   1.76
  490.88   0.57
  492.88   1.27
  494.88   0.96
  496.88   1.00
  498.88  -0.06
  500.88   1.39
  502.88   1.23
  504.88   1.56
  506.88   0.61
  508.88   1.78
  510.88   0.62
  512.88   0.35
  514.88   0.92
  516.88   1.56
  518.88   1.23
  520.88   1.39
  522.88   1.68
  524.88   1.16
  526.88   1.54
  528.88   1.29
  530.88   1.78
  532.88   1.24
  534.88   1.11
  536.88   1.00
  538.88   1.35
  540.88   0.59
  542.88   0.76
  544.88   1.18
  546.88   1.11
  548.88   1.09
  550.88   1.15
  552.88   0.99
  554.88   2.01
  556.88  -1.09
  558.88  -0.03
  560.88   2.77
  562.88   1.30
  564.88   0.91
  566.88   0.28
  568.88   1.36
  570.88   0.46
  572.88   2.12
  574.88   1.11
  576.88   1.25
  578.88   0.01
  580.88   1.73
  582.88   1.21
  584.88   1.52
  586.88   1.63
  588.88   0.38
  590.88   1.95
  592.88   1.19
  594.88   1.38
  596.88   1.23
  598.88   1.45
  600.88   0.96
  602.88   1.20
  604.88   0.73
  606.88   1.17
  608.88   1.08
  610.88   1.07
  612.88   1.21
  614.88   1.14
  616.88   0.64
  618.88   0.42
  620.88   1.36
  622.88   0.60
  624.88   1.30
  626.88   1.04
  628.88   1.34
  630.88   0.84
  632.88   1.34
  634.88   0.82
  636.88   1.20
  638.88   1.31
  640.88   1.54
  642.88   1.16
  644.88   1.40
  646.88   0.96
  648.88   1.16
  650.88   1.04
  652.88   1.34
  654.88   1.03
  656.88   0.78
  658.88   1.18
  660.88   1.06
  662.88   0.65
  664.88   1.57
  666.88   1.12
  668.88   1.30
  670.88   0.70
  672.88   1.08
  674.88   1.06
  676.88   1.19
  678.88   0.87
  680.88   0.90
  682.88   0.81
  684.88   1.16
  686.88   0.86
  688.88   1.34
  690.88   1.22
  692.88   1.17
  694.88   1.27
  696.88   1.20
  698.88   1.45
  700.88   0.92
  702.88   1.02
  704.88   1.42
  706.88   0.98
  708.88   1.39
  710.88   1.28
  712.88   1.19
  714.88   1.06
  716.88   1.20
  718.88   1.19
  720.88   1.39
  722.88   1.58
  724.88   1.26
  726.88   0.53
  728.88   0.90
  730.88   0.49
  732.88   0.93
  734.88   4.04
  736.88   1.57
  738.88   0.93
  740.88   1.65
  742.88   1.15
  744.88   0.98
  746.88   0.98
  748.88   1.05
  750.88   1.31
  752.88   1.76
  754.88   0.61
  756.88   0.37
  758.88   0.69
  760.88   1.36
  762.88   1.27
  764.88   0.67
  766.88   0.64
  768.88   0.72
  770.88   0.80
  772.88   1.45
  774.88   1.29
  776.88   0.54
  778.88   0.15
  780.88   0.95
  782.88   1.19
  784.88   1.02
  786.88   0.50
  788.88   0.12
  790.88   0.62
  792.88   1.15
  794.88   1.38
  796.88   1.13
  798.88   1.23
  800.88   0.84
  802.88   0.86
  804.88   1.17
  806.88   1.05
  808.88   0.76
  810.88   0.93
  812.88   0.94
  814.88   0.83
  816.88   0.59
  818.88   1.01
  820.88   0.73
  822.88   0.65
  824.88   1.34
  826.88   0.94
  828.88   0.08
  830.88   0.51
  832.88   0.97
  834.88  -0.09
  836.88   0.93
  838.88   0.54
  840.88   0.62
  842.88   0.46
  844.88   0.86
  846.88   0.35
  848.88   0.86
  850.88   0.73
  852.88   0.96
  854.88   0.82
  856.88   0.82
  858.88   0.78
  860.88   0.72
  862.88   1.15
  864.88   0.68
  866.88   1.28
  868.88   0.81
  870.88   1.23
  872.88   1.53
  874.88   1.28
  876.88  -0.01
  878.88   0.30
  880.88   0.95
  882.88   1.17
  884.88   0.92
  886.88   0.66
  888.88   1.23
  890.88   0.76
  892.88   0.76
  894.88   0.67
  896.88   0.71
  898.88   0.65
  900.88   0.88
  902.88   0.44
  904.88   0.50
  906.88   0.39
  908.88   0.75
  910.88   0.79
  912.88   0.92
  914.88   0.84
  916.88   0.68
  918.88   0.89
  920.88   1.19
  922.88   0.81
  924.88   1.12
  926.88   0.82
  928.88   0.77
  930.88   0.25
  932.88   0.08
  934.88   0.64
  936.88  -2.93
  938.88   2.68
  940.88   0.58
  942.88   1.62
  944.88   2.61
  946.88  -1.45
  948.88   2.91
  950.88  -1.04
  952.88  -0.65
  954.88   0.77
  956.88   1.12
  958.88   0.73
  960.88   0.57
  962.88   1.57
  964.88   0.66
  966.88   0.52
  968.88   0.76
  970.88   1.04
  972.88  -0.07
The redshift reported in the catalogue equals 0.119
